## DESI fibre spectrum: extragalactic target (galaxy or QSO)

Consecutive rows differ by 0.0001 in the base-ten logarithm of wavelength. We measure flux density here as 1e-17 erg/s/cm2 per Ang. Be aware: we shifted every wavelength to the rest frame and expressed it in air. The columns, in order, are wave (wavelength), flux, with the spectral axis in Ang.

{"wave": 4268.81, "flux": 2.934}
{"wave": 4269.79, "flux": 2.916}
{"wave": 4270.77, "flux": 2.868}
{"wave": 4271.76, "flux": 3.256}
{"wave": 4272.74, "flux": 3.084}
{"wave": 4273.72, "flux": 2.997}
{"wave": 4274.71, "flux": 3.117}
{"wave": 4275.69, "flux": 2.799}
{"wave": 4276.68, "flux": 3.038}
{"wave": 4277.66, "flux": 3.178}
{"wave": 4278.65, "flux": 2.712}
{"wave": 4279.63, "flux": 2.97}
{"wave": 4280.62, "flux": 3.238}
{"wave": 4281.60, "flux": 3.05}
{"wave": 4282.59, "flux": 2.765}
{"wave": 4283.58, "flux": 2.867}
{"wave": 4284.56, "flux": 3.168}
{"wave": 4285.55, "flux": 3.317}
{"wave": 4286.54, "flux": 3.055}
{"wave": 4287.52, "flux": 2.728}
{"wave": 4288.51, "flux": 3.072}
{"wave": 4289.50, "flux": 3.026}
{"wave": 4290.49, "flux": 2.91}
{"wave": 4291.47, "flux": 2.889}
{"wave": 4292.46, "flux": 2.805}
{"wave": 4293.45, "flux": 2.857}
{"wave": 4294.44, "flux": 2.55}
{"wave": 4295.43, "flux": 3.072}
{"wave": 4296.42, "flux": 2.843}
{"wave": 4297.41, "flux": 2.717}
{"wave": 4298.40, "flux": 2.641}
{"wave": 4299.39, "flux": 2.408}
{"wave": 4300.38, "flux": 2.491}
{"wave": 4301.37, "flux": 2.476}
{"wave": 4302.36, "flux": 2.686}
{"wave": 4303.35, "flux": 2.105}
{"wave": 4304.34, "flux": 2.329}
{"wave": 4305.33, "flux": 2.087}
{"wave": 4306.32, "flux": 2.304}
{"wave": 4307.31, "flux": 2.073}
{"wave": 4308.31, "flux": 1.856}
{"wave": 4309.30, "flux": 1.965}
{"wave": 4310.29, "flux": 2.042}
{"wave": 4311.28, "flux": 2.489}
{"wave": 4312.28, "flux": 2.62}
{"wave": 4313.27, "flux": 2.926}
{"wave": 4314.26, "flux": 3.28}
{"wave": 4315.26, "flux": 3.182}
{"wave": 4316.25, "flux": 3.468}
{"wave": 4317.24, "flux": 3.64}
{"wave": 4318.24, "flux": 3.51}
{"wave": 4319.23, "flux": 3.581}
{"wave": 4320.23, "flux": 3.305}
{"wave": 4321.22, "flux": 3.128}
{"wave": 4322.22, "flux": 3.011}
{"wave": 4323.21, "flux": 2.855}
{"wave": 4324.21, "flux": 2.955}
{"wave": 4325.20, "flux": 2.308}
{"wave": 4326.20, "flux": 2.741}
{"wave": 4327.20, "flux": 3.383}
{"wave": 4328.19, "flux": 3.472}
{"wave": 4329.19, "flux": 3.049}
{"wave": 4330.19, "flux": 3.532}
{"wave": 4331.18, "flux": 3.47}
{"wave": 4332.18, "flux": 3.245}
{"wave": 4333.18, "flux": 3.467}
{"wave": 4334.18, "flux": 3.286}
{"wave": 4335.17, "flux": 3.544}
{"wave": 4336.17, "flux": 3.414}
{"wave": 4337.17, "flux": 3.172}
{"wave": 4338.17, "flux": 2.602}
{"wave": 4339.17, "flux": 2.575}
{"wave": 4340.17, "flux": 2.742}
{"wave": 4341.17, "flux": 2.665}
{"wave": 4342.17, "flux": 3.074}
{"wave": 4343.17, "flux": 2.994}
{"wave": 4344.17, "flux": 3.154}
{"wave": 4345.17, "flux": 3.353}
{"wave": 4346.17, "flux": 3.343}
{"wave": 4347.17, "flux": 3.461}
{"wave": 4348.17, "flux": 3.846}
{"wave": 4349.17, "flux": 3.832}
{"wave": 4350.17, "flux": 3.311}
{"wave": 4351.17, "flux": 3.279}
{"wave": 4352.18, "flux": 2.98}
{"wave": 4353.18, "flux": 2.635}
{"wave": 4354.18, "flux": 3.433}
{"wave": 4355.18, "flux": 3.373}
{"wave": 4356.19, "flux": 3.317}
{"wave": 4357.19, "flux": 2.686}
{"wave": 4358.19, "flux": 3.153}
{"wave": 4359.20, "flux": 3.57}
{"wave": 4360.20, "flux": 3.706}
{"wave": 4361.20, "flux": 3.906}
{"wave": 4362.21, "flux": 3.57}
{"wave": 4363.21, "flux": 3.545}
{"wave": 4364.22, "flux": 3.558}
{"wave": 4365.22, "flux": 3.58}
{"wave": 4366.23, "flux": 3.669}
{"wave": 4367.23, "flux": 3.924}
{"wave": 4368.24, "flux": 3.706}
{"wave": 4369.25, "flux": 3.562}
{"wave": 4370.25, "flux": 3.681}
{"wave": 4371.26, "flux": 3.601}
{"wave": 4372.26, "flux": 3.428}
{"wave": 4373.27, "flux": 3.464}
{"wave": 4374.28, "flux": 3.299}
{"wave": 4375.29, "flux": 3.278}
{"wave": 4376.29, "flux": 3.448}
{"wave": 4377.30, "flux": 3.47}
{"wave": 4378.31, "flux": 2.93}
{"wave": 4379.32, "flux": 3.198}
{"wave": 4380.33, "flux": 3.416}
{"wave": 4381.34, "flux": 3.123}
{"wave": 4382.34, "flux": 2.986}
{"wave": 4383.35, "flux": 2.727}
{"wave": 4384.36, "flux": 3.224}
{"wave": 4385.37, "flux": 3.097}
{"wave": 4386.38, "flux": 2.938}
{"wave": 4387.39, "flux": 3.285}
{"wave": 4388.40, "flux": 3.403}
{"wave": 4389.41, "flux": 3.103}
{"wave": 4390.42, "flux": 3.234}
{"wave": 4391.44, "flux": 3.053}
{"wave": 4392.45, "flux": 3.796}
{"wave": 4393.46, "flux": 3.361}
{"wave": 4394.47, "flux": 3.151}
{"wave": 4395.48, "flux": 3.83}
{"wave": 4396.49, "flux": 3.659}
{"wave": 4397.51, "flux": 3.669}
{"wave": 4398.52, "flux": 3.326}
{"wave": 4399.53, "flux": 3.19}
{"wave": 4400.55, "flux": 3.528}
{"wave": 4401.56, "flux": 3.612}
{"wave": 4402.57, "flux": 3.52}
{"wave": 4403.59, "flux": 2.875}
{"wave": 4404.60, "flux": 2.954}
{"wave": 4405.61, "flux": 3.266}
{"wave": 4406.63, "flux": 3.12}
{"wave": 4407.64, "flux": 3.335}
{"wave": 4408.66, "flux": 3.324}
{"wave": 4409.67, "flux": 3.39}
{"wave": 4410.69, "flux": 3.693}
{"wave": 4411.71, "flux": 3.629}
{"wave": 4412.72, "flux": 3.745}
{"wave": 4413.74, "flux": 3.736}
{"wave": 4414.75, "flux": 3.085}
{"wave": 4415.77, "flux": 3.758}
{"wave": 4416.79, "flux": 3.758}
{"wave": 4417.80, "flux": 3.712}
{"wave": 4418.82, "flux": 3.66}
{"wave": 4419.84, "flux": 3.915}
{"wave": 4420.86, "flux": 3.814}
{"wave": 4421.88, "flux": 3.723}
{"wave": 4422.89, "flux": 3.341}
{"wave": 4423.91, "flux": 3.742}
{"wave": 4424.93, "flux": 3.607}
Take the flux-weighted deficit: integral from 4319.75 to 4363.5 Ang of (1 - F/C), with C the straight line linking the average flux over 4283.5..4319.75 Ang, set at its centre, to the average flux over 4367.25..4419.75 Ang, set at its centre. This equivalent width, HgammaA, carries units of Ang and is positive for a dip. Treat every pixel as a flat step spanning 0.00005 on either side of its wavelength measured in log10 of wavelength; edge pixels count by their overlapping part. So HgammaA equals -2.61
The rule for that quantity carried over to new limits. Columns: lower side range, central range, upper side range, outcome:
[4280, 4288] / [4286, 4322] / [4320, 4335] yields 3.83 Ang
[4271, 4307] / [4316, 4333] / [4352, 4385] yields -0.84 Ang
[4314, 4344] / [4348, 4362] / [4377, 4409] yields -0.66 Ang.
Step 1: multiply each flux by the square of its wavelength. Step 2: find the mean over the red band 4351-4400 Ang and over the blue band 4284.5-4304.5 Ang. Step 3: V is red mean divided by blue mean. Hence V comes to 1.3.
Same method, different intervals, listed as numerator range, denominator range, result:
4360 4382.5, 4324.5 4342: 1.15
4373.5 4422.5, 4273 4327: 1.25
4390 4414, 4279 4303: 1.26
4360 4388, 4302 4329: 1.25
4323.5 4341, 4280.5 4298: 1.08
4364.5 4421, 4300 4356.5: 1.17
